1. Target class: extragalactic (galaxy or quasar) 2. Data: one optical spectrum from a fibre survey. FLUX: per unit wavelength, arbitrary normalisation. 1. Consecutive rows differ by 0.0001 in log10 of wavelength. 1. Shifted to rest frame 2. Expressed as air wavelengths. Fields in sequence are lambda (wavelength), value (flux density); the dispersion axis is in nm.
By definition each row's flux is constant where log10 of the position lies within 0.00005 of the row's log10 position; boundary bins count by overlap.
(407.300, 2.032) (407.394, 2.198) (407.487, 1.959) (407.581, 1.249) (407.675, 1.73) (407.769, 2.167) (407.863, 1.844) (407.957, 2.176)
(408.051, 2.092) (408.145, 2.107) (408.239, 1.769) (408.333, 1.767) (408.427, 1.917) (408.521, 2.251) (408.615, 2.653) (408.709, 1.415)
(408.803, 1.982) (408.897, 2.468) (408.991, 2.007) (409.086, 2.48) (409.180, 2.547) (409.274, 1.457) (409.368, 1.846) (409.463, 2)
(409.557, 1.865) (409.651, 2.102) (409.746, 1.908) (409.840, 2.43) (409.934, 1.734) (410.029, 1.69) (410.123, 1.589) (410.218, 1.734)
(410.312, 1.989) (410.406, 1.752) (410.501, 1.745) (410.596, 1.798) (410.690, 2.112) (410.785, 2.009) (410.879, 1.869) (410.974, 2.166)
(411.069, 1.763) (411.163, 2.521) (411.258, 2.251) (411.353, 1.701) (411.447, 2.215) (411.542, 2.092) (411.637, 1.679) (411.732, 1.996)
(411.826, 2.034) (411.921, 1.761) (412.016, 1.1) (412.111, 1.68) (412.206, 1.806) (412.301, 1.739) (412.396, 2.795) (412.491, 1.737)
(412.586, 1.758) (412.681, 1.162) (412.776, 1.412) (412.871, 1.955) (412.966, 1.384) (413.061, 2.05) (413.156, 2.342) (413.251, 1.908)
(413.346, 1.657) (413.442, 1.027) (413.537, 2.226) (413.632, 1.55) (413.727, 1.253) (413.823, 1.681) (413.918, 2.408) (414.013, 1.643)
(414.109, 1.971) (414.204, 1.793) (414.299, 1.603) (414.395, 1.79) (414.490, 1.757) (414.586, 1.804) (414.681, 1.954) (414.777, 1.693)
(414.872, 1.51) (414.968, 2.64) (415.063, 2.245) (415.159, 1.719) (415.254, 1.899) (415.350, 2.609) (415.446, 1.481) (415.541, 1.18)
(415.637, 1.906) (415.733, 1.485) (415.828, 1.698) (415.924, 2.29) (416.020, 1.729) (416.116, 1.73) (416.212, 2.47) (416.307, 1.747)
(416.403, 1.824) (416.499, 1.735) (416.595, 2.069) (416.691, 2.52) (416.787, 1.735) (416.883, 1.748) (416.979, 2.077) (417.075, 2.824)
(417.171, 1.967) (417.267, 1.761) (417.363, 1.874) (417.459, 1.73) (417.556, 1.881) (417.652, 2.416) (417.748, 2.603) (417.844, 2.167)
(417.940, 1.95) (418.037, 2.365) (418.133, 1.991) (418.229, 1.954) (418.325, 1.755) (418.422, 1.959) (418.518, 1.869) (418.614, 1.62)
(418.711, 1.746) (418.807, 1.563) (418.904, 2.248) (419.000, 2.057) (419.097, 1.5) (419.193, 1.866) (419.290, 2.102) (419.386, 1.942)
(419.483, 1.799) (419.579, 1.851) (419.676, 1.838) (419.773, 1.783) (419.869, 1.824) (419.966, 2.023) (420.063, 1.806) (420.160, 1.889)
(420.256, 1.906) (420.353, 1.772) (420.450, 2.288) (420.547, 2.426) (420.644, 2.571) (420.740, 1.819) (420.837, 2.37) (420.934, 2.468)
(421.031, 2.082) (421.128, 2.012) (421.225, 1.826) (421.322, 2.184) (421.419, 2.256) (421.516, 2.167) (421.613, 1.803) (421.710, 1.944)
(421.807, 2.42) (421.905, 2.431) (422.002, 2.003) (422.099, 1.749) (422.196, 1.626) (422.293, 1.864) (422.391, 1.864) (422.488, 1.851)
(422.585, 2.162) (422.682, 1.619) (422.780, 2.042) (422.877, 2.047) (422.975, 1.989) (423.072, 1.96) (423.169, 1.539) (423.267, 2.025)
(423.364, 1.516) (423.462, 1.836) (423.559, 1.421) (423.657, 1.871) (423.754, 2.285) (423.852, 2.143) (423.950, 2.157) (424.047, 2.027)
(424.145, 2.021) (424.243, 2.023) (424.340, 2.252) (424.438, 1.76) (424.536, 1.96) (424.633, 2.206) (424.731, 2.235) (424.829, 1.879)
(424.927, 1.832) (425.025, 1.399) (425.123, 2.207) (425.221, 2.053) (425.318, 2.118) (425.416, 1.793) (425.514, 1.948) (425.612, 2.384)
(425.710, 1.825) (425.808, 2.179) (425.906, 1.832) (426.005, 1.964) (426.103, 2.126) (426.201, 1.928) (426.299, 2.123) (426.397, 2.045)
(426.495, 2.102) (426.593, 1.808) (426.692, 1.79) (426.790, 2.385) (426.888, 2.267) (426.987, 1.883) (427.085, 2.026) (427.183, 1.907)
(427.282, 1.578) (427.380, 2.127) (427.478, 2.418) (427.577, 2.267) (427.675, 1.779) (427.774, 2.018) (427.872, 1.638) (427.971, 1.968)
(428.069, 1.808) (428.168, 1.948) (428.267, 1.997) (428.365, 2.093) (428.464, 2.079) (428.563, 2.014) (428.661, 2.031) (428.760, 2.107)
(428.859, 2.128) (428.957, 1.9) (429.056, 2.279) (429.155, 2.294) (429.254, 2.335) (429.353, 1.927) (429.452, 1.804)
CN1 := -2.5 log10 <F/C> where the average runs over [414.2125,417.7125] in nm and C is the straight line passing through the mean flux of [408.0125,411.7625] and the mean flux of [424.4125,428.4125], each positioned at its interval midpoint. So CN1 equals 0.04 mag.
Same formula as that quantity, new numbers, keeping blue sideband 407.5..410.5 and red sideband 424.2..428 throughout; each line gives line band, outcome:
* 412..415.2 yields 0.10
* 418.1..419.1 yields 0.07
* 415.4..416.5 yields 0.11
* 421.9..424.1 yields 0.05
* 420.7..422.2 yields -0.05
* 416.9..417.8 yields -0.07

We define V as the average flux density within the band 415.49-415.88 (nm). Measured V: 1.58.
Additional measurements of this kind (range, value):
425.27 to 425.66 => 2.06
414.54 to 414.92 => 1.74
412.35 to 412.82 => 1.77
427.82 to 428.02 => 1.81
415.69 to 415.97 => 1.83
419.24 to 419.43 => 2.02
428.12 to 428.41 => 2.01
